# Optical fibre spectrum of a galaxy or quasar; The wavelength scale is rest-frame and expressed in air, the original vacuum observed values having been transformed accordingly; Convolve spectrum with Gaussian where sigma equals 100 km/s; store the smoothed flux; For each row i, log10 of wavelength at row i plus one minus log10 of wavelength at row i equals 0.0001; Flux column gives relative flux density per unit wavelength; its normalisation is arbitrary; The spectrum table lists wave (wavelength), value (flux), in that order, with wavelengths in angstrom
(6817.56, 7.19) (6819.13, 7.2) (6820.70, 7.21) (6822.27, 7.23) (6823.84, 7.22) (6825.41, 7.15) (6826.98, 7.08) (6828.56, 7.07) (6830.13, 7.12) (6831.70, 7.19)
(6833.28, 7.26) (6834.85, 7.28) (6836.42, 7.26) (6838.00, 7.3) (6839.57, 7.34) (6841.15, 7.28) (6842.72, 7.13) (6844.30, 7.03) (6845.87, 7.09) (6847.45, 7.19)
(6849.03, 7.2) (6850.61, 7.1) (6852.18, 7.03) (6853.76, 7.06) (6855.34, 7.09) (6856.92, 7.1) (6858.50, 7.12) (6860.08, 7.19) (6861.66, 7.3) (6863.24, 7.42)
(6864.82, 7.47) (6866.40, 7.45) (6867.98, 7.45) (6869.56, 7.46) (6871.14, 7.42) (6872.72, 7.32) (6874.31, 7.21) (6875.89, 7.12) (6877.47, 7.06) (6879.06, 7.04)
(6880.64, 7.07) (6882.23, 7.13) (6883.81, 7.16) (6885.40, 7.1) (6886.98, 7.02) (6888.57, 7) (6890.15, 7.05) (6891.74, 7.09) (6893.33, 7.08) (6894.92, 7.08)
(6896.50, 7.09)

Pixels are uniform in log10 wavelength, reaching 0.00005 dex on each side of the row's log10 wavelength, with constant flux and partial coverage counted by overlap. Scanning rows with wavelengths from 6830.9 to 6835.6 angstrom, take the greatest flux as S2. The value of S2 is 7.28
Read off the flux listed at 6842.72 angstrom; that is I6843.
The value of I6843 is 7.13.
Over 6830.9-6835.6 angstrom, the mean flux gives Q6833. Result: 7.24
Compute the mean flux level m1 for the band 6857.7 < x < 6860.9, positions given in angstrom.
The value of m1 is 7.15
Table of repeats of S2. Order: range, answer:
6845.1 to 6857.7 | 7.2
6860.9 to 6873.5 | 7.47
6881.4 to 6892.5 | 7.16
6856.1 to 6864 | 7.42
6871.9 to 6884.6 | 7.32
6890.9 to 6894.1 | 7.09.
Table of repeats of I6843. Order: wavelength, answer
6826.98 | 7.08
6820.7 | 7.21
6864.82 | 7.47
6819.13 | 7.2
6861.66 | 7.3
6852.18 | 7.03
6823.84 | 7.22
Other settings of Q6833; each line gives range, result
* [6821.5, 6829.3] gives 7.15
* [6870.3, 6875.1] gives 7.32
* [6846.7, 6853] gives 7.13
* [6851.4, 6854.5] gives 7.04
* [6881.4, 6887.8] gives 7.1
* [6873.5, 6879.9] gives 7.1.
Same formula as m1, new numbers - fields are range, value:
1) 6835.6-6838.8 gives 7.29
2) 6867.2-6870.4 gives 7.46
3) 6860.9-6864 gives 7.36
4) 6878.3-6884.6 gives 7.1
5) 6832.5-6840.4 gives 7.29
